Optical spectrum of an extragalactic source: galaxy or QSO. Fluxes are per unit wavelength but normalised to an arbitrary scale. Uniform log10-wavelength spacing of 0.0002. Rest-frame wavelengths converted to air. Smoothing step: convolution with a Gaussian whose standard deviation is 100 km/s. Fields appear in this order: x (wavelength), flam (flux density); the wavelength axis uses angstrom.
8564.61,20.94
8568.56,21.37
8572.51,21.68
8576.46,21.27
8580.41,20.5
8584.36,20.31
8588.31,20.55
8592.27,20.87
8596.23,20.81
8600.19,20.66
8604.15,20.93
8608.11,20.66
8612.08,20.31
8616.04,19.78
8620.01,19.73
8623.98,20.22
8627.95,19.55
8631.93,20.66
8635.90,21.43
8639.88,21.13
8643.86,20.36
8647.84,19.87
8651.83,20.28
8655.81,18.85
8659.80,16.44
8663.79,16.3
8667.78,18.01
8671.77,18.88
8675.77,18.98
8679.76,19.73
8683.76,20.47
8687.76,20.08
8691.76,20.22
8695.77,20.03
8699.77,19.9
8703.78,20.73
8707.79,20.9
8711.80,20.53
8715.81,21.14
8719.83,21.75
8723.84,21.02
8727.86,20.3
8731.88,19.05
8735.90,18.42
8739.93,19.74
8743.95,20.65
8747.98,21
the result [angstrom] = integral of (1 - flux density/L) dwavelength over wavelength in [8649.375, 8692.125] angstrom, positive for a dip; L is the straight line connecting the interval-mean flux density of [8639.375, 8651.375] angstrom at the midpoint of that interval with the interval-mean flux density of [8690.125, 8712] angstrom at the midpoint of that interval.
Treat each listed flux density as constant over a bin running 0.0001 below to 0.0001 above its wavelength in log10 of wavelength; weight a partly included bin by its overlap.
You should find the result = 3.07 angstrom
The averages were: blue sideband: 20.3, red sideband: 20.4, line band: 18.9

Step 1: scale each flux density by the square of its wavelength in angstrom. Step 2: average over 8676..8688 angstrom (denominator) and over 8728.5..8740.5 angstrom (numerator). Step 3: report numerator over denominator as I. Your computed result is 1.0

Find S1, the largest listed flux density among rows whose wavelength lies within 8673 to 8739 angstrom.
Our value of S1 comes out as 21.75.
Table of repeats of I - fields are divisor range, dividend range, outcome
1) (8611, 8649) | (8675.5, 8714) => 1.01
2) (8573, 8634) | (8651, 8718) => 0.97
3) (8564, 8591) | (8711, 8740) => 1.00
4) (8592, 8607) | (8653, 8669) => 0.85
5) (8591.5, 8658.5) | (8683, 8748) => 1.02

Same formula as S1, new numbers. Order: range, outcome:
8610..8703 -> 21.43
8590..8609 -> 20.93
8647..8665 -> 20.28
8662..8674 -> 18.88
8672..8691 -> 20.47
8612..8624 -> 20.31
